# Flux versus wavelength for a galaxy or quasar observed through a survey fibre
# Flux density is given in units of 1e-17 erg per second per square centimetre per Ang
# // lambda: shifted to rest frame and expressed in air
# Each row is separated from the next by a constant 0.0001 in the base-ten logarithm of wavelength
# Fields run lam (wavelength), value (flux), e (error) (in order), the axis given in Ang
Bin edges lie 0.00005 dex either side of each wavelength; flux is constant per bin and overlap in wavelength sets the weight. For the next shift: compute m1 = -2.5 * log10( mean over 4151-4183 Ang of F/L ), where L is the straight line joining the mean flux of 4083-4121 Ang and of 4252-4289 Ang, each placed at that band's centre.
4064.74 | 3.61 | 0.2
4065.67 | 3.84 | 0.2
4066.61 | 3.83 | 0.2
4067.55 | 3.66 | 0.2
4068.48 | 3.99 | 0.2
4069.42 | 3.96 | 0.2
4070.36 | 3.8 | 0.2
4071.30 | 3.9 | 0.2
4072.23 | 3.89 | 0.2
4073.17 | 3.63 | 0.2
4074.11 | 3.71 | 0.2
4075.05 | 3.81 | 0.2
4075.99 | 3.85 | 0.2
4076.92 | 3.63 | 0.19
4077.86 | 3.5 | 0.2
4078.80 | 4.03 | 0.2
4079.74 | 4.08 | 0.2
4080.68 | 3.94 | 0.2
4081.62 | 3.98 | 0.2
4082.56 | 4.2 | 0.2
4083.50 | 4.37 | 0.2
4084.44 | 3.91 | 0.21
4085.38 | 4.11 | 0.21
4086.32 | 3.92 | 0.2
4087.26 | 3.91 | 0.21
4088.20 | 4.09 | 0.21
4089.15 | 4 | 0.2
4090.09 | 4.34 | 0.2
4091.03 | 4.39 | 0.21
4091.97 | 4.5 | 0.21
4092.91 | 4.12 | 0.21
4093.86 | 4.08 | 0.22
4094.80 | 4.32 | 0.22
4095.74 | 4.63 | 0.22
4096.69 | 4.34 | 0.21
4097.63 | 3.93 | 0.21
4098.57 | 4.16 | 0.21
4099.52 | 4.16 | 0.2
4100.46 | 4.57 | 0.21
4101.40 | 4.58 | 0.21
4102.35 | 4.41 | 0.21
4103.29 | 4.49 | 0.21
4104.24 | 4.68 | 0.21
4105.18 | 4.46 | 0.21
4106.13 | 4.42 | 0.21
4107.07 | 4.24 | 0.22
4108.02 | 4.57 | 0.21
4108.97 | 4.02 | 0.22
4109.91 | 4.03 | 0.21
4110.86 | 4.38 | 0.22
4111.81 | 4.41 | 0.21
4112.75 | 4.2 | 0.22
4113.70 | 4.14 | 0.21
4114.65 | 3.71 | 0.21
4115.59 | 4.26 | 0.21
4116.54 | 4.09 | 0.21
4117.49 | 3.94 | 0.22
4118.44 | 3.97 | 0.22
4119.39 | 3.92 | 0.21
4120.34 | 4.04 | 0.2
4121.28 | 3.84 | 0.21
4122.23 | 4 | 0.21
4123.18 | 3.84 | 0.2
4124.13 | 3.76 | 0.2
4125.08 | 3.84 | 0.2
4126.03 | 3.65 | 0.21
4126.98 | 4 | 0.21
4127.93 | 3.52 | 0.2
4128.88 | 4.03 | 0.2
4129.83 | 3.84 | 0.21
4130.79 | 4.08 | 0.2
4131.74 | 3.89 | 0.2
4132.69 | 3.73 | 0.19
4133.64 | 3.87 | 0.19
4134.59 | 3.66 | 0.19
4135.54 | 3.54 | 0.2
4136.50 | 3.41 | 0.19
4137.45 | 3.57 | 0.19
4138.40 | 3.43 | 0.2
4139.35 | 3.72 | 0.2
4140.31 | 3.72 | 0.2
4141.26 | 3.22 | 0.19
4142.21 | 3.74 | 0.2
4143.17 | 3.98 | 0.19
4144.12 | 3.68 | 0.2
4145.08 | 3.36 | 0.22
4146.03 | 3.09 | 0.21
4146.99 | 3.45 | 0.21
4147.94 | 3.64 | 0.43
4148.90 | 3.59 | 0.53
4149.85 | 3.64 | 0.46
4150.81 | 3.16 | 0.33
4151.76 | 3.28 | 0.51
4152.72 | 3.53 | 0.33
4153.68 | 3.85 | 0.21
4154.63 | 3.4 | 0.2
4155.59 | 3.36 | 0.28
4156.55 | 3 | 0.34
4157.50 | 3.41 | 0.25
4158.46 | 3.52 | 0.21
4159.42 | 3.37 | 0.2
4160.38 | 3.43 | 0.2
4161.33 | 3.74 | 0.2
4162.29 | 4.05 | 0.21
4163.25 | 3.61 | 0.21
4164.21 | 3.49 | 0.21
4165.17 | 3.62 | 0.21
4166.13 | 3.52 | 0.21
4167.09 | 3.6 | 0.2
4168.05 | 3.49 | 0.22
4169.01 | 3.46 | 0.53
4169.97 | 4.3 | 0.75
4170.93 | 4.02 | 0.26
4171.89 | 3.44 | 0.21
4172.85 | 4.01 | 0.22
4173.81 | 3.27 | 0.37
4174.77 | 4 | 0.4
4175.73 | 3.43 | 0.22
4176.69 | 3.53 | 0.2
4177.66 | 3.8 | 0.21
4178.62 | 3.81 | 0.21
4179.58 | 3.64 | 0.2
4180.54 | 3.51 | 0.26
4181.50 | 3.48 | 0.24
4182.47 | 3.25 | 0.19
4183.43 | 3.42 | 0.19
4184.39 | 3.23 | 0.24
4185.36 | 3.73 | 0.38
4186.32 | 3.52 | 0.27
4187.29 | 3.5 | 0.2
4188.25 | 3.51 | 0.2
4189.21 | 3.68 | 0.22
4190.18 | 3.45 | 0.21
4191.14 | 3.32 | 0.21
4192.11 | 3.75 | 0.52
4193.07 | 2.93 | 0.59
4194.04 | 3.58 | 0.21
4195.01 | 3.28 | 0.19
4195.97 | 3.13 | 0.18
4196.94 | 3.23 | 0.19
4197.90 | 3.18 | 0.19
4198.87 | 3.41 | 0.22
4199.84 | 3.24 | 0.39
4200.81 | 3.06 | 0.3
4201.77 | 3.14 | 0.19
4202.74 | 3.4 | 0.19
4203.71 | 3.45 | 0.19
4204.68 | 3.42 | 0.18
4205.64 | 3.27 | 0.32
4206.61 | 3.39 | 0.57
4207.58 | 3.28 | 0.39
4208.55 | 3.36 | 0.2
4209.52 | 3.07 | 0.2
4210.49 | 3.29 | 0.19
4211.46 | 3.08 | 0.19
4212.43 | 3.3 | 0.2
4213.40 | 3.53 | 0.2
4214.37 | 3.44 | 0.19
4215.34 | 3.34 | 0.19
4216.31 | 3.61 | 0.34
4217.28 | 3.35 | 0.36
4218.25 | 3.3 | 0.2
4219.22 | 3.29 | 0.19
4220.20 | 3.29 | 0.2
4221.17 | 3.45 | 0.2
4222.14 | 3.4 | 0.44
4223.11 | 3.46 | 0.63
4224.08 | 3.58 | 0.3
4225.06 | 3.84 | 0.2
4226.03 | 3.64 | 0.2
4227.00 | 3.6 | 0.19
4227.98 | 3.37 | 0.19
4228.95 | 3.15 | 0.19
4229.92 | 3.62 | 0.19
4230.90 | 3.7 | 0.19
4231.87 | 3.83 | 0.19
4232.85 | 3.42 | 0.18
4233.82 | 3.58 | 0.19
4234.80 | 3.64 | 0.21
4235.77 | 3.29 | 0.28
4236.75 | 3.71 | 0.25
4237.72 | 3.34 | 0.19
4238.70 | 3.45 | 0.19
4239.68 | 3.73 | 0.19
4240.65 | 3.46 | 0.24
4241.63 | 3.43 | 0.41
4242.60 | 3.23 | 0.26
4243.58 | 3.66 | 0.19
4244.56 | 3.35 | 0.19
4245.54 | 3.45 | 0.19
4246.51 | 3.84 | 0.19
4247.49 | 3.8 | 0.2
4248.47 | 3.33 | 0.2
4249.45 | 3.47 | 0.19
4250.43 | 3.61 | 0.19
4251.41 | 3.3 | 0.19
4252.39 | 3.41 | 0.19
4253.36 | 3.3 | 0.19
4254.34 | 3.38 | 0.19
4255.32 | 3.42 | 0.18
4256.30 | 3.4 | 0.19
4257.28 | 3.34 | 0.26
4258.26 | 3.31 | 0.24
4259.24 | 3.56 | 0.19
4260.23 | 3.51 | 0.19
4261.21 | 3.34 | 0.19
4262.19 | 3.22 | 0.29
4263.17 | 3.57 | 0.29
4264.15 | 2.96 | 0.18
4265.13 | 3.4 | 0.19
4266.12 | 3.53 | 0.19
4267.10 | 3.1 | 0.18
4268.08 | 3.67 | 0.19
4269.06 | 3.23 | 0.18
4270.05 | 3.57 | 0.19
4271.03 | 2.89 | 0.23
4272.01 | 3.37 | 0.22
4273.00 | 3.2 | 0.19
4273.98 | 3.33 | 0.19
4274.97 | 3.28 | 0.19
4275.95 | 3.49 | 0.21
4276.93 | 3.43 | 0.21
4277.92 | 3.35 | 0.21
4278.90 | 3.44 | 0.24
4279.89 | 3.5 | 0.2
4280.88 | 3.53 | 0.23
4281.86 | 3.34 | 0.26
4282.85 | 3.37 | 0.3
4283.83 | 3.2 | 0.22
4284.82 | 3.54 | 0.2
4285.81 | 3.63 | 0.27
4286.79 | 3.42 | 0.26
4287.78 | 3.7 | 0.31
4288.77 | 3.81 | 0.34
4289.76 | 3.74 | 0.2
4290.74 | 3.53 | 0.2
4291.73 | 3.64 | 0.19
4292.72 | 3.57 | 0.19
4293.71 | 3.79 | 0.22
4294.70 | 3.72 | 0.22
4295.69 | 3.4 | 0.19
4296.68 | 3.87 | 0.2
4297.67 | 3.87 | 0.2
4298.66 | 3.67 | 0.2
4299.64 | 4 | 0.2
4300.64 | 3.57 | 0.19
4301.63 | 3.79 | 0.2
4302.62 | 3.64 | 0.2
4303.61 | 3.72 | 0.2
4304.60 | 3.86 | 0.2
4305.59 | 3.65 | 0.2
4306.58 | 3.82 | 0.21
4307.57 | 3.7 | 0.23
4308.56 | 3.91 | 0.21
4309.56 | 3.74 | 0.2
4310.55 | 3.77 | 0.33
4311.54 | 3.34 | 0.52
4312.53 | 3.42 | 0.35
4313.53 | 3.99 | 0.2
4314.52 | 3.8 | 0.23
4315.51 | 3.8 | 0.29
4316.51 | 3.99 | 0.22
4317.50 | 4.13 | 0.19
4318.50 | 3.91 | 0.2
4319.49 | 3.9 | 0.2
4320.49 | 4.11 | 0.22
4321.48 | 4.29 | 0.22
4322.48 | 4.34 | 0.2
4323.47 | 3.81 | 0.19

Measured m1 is 0.09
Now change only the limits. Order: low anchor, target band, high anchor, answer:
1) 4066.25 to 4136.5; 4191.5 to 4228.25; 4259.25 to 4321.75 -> 0.129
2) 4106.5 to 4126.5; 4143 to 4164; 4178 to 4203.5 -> 0.067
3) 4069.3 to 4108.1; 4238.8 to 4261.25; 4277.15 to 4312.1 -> 0.083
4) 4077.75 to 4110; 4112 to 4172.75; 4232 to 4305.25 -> 0.093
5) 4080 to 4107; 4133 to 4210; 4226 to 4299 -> 0.117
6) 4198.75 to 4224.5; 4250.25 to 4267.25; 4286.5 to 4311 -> 0.054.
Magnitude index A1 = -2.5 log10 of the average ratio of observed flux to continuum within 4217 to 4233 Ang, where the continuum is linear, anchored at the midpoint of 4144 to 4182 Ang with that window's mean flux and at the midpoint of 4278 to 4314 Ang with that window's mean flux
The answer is 0.03 mag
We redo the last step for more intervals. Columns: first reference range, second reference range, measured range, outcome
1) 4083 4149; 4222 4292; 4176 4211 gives 0.094 mag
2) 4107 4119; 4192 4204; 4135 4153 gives 0.093 mag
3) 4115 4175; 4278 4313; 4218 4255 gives 0.047 mag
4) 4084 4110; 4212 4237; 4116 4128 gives 0.061 mag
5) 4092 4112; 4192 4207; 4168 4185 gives -0.024 mag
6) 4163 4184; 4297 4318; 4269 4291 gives 0.093 mag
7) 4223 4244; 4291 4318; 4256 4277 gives 0.088 mag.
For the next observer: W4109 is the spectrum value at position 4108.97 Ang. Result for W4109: 4.02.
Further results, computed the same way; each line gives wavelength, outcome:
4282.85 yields 3.37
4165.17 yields 3.62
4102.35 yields 4.41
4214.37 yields 3.44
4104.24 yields 4.68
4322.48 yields 4.34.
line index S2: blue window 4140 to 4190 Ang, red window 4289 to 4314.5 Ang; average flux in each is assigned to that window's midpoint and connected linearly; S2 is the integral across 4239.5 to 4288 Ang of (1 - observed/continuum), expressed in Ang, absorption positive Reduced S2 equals 3.4 Ang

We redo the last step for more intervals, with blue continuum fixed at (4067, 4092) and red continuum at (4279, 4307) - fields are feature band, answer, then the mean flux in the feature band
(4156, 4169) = 1.0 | 3.52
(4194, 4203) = 1.3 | 3.25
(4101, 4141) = -1.0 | 3.99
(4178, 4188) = 0.8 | 3.51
